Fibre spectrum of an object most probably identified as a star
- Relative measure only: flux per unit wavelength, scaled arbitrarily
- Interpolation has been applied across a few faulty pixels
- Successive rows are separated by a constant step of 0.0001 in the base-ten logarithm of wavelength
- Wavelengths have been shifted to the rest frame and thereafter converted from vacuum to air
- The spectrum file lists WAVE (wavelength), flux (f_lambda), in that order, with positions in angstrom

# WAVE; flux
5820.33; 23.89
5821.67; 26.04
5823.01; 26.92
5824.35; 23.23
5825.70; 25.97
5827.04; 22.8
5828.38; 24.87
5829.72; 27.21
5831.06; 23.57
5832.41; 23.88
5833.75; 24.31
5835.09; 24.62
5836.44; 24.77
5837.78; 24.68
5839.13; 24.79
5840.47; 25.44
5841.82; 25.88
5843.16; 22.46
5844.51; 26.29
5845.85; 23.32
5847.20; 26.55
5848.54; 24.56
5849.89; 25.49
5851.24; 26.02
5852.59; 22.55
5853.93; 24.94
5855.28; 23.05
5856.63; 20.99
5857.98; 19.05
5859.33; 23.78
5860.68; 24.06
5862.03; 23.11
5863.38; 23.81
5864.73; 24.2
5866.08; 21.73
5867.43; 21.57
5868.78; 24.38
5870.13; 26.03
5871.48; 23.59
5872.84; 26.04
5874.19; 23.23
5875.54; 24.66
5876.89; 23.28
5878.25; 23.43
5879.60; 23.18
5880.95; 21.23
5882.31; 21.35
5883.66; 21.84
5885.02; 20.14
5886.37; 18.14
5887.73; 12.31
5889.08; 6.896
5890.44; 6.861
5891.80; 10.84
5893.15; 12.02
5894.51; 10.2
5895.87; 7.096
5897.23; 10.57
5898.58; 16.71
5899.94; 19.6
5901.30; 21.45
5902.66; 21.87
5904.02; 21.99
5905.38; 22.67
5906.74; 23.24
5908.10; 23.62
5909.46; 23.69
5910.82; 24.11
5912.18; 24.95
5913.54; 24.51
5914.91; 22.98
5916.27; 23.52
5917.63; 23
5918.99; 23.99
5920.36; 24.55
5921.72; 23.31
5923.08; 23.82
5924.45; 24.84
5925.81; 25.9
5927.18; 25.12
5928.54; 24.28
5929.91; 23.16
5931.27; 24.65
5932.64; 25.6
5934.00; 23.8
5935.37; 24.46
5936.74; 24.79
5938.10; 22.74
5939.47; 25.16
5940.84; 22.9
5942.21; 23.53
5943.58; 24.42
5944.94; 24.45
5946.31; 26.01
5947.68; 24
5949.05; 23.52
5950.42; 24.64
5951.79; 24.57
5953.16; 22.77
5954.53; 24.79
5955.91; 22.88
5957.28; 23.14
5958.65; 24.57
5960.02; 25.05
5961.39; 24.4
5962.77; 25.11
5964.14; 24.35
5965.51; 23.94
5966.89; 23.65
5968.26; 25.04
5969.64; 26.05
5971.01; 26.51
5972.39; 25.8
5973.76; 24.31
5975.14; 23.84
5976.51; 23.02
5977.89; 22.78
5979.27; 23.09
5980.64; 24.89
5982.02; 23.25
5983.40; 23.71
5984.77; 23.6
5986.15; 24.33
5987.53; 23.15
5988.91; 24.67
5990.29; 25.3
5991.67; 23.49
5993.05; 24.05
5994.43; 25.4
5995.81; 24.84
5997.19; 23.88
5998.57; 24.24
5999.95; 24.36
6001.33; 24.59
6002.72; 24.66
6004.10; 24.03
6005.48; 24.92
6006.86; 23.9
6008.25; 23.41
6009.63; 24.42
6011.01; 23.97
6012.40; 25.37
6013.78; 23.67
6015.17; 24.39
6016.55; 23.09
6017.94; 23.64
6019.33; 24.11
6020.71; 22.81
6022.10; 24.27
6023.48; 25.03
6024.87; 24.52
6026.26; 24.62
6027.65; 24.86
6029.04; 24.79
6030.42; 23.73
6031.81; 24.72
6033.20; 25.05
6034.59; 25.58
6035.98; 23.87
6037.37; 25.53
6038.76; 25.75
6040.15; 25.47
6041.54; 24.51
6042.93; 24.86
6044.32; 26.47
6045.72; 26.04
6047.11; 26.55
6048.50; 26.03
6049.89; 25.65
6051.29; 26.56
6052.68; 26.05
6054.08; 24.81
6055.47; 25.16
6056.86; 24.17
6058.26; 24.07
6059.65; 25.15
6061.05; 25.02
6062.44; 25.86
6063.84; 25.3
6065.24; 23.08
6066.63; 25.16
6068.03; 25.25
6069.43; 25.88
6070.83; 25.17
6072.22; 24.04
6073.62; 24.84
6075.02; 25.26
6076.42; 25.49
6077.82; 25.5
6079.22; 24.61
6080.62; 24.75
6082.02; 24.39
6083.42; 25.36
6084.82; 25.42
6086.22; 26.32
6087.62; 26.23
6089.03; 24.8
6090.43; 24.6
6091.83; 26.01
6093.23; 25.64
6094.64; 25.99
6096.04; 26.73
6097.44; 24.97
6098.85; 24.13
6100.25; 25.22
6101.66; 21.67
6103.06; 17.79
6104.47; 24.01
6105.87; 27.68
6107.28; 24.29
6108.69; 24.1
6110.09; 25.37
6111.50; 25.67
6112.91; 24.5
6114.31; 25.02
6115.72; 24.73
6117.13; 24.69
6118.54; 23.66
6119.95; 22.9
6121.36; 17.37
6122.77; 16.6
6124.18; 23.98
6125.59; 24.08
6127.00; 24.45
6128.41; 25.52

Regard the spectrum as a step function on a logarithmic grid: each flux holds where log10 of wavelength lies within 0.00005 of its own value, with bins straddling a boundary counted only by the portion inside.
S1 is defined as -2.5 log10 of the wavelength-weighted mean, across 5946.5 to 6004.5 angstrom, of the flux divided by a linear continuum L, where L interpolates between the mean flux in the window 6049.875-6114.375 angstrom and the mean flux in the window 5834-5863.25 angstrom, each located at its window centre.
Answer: 0.01 mag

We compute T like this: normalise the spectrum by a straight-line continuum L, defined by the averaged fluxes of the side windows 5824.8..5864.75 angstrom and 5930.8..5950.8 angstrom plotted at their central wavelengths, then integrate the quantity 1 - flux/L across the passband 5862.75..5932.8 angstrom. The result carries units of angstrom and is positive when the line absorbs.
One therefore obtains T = 9.3 angstrom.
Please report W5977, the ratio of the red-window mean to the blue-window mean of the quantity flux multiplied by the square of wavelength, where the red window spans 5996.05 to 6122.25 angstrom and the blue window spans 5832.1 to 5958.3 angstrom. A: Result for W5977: 1.16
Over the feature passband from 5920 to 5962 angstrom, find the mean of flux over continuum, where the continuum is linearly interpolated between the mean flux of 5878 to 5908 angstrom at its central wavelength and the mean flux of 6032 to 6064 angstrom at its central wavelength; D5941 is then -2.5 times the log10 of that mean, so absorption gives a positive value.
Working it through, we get -0.23 mag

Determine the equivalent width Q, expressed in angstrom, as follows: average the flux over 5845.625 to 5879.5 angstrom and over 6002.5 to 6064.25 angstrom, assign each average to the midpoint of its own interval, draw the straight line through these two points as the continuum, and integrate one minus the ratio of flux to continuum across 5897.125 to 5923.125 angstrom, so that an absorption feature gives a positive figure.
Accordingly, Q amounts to 1.7 angstrom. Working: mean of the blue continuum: 23.7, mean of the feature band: 22.4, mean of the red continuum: 24.8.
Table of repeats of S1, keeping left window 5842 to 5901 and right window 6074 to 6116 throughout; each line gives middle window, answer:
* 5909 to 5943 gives -0.12 mag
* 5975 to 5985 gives -0.04 mag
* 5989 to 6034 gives -0.05 mag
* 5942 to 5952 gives -0.11 mag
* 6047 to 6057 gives -0.07 mag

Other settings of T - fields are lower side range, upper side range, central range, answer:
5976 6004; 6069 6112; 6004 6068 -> -0.9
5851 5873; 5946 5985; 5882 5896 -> 6.0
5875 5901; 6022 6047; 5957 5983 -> -3.9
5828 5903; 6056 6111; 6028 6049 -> -1.0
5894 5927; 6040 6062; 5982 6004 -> -0.4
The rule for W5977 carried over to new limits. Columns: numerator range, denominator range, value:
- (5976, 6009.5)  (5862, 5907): 1.29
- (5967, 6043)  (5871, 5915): 1.31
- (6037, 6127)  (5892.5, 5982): 1.12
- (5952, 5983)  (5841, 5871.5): 1.06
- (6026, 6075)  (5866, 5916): 1.34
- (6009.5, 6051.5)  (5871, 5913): 1.36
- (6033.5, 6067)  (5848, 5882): 1.15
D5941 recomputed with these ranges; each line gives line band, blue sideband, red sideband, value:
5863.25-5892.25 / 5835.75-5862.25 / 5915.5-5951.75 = 0.183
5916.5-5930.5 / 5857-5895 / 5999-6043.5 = -0.127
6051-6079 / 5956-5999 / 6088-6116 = -0.022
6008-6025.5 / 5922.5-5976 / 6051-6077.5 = 0.032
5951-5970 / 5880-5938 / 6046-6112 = -0.112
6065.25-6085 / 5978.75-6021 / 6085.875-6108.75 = -0.019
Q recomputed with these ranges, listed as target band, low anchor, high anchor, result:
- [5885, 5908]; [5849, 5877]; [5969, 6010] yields 8.0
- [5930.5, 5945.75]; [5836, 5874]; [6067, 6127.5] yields -0.1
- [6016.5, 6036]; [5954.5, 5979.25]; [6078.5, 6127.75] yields -0.1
